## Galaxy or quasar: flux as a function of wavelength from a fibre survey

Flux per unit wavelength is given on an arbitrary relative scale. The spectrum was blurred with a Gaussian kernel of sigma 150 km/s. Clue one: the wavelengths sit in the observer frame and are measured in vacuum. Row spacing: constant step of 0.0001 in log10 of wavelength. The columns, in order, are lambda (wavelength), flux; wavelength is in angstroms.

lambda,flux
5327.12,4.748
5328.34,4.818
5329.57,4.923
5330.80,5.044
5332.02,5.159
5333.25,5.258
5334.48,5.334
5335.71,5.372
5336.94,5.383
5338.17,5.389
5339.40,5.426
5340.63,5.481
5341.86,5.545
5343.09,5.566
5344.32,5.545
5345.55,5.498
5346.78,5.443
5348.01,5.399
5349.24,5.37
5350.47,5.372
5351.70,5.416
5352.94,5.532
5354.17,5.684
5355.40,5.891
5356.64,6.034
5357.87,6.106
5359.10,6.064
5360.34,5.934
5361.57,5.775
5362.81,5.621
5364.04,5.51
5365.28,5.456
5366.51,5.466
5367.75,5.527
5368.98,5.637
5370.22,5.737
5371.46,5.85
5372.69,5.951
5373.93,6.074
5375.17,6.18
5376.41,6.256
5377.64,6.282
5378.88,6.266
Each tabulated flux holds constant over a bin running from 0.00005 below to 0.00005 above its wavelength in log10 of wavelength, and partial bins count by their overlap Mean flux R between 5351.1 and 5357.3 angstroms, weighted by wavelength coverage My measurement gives 5.71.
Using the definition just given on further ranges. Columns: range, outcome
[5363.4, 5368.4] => 5.5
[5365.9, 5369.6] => 5.54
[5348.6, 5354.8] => 5.48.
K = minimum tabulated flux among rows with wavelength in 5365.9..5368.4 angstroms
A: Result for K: 5.466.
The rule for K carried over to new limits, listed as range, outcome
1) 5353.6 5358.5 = 5.684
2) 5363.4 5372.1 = 5.456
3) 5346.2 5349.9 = 5.37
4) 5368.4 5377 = 5.637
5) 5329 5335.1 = 4.923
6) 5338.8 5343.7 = 5.426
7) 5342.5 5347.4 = 5.443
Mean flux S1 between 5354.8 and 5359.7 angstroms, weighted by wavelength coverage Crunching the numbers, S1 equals 6.02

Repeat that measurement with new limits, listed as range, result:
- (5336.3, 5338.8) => 5.38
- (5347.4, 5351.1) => 5.39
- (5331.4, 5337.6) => 5.3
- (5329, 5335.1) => 5.14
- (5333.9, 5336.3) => 5.35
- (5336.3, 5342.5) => 5.44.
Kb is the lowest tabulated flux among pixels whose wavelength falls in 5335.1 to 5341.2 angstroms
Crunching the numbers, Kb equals 5.372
